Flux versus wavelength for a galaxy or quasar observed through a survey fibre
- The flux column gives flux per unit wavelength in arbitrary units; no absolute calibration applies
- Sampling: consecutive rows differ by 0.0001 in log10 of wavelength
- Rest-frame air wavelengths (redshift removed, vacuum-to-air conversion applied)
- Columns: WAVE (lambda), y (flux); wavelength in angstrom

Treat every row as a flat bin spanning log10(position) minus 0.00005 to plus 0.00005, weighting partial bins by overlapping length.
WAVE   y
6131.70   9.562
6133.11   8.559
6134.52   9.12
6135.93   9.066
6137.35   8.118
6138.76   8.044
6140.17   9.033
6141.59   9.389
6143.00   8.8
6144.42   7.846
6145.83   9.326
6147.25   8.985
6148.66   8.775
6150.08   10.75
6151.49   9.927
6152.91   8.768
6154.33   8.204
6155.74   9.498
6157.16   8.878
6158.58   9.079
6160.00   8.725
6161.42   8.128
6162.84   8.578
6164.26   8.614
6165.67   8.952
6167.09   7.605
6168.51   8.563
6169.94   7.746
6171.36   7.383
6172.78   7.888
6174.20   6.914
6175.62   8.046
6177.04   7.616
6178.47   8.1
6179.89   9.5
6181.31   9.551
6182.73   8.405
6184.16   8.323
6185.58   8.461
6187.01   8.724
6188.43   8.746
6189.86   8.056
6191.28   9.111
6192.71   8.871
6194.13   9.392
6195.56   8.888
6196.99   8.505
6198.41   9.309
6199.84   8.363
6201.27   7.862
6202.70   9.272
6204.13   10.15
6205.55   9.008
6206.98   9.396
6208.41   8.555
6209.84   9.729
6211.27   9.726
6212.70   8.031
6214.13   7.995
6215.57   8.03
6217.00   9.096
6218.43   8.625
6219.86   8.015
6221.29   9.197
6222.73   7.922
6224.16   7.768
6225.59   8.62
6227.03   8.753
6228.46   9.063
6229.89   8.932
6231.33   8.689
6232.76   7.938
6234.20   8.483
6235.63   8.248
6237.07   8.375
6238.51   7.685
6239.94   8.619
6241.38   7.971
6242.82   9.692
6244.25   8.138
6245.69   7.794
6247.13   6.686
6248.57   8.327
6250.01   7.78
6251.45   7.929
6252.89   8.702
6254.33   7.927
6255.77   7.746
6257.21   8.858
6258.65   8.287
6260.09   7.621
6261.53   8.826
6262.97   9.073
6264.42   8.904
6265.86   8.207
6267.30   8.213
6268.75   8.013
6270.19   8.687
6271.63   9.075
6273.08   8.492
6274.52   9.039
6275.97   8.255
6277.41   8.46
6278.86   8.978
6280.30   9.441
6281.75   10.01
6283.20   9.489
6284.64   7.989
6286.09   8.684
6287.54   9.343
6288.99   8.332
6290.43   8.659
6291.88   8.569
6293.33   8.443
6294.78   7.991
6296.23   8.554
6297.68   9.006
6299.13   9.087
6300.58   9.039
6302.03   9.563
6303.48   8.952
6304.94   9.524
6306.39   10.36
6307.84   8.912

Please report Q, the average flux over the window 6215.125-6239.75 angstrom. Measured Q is 8.45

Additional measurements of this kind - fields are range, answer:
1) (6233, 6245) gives 8.38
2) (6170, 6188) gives 8.24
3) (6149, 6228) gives 8.65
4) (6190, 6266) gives 8.54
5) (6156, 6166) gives 8.73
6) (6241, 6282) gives 8.44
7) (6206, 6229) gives 8.66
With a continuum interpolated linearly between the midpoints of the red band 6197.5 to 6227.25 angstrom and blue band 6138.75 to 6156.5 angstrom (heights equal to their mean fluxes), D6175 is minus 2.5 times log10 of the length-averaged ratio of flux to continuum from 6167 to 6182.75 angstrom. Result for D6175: 0.103 mag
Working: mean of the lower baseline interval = 9.07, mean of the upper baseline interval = 8.73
